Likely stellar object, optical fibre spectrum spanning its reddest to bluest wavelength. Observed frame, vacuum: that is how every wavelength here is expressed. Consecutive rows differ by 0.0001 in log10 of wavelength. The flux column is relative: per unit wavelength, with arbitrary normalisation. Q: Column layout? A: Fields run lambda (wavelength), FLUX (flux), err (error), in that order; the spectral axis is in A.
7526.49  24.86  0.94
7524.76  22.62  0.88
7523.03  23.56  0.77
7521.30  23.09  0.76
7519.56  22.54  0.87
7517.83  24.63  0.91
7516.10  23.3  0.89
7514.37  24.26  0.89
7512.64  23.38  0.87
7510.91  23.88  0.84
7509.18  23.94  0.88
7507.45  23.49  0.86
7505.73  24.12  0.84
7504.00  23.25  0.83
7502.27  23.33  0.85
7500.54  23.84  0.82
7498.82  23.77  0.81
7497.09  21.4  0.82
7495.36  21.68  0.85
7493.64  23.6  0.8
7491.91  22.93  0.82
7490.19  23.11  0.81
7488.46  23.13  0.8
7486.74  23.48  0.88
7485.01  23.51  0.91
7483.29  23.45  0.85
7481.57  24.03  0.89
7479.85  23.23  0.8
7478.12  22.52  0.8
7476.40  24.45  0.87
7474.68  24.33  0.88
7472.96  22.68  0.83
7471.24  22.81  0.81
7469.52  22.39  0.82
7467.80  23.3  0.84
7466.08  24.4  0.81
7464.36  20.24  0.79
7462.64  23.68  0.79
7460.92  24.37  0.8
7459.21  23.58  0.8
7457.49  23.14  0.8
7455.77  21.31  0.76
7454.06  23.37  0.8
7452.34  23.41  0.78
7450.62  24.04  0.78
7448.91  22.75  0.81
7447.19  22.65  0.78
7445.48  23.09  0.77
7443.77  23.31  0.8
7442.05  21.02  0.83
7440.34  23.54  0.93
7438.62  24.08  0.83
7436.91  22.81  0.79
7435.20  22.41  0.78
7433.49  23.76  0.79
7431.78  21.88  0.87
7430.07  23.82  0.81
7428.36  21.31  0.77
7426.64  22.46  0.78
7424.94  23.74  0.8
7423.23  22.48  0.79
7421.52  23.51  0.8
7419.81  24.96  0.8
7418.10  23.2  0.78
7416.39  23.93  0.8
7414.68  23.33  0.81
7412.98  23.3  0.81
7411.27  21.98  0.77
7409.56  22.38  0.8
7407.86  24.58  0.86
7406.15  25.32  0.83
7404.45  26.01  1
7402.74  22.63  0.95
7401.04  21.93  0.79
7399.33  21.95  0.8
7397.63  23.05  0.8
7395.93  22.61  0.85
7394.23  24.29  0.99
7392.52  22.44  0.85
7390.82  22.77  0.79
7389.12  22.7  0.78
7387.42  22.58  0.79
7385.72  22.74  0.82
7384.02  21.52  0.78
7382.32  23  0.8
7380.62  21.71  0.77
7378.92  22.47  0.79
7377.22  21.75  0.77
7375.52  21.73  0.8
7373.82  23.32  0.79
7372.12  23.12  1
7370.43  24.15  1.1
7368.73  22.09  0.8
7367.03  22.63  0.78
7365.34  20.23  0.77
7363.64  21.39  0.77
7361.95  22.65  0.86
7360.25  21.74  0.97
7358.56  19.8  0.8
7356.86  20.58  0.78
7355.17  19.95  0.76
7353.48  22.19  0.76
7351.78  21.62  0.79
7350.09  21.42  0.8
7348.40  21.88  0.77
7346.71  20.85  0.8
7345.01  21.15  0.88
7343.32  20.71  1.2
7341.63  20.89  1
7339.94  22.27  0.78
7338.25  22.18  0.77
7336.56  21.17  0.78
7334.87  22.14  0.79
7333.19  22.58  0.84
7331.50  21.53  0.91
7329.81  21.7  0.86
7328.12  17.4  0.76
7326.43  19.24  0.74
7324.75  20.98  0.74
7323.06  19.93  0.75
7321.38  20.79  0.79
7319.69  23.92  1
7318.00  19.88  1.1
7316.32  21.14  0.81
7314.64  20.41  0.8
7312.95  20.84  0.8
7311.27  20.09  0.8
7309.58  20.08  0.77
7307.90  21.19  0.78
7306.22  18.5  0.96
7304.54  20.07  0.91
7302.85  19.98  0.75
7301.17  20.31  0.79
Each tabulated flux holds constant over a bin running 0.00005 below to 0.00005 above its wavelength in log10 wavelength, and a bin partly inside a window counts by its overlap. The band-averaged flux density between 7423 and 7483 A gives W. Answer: 23.1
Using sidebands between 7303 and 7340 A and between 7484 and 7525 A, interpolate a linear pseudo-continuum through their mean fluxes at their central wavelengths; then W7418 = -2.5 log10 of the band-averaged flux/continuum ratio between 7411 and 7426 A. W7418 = -0.06 mag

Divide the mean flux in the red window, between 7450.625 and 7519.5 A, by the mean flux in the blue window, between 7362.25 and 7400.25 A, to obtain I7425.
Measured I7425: 1.0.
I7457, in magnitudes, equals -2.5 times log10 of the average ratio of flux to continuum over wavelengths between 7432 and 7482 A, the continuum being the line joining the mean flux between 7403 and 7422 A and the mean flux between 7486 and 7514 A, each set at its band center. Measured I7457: 0.02 mag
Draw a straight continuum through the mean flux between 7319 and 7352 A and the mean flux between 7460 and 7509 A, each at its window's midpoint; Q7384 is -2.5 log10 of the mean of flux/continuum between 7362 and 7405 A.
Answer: -0.03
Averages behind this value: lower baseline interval 21.2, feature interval 22.6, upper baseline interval 23.2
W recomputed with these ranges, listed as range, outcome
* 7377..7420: 23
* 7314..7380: 21.4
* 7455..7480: 23.1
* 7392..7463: 23.2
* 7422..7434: 22.8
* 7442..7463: 23.1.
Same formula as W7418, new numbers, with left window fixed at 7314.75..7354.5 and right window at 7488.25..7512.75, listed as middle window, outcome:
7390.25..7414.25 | -0.06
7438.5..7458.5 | -0.02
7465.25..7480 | -0.02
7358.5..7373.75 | -0.03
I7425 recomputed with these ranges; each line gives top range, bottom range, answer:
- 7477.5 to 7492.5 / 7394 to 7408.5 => 0.99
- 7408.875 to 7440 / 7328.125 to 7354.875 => 1.08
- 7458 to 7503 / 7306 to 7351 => 1.11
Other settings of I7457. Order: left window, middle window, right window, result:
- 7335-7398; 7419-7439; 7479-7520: -0.02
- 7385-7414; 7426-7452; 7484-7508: 0.01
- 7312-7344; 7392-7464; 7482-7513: -0.04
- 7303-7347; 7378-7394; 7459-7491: -0.03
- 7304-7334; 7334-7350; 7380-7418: -0.01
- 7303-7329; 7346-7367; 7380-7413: 0.02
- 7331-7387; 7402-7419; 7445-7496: -0.06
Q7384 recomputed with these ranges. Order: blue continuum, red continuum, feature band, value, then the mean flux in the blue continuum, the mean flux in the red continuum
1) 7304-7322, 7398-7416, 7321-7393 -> 0.01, 20.6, 23.3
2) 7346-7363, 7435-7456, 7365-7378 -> -0.04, 21.3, 23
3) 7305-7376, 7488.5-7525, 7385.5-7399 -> -0.05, 21.2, 23.3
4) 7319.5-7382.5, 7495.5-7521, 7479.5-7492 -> -0.01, 21.5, 23.4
